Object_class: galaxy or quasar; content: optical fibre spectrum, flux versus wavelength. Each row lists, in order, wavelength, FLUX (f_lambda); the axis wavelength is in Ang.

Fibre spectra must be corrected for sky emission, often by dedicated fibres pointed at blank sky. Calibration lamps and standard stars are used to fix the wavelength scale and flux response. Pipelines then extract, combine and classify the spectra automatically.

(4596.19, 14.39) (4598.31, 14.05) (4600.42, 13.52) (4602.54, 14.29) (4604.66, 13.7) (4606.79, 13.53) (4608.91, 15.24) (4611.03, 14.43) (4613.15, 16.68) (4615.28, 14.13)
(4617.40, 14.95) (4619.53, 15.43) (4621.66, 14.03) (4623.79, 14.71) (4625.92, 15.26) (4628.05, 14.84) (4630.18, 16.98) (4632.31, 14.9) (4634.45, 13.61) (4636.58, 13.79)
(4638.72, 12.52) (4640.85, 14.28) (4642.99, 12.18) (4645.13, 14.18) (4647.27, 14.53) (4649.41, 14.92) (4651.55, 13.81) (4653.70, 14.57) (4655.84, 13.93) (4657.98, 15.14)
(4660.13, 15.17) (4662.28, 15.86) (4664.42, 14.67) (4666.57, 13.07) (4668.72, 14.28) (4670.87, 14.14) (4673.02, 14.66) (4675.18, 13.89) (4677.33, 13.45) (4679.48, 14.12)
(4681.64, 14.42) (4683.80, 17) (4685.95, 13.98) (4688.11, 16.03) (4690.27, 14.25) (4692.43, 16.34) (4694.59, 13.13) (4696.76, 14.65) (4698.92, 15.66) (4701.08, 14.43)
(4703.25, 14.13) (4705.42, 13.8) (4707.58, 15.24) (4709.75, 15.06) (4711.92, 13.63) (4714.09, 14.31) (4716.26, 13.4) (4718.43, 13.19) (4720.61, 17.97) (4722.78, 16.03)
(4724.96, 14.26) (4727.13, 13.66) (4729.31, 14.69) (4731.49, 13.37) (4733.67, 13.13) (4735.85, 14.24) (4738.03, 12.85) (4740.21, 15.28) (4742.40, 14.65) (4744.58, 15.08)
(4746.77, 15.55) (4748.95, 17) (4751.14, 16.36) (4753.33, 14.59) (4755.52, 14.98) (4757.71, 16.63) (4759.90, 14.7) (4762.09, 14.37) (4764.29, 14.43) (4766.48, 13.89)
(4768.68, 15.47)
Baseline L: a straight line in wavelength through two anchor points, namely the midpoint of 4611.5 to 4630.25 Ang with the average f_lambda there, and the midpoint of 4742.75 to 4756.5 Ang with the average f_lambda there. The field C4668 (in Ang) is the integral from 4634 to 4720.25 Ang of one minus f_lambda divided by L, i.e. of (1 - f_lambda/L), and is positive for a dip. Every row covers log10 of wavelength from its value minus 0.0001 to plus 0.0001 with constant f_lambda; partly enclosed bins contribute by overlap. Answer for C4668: 5.23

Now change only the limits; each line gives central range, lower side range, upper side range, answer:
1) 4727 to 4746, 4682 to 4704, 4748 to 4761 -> 1.63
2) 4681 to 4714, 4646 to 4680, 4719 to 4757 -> -0.32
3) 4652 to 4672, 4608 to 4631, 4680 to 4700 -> 0.73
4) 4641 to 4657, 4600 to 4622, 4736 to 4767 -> 0.72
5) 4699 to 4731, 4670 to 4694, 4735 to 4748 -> 0.24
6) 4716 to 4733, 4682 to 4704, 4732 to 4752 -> 0.33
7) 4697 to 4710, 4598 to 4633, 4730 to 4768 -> 0.07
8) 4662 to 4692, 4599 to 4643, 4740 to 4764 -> 0.58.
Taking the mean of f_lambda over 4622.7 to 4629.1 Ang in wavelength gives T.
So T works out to 14.9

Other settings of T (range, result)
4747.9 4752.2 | 16.7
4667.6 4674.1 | 14.3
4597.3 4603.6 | 14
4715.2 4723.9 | 15.1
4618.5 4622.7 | 14.7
